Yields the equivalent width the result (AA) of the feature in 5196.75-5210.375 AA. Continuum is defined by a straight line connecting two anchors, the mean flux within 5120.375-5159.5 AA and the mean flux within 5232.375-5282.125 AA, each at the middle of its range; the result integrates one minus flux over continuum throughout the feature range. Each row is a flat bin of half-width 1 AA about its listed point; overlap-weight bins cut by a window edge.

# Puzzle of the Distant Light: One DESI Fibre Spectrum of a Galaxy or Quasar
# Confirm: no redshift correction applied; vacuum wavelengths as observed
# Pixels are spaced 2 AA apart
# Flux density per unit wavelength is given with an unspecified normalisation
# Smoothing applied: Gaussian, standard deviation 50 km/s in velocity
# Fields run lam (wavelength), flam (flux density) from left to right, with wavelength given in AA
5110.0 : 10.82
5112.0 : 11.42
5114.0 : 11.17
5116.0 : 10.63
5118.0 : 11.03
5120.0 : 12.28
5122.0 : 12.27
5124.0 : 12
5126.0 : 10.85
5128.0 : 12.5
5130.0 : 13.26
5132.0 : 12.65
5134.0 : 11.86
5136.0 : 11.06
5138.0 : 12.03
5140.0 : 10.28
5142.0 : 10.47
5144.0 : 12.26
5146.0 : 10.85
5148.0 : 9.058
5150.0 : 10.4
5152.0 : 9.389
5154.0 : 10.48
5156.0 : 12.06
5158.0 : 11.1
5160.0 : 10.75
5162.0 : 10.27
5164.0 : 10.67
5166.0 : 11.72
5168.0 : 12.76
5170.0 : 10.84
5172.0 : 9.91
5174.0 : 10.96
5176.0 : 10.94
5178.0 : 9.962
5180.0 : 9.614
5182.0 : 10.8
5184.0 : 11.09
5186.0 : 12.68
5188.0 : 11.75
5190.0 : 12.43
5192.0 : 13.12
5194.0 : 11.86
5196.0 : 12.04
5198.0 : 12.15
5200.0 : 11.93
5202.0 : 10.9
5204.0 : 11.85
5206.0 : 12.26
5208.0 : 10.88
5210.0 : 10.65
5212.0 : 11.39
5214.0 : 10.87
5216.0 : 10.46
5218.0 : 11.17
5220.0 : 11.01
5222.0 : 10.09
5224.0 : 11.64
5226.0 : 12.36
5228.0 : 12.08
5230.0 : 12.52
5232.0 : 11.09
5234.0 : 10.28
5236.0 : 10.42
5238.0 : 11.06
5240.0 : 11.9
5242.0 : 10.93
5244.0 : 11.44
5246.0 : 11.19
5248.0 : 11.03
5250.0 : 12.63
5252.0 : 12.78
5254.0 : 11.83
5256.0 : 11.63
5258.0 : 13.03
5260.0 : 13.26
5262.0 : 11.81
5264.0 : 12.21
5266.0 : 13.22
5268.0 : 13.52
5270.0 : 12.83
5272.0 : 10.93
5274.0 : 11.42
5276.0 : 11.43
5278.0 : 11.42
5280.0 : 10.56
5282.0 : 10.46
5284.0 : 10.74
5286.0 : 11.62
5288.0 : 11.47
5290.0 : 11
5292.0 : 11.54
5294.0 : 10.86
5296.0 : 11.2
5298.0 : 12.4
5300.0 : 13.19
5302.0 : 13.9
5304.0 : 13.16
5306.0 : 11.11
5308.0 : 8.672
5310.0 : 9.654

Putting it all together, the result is 0.0 AA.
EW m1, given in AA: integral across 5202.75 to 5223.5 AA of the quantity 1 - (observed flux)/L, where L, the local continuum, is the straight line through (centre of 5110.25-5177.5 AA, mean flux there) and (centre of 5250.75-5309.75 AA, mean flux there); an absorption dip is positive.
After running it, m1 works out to 0.8 AA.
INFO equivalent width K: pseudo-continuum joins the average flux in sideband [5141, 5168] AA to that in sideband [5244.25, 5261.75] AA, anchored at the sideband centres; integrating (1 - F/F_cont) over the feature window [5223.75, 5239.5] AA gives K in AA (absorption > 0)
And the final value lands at 0.5 AA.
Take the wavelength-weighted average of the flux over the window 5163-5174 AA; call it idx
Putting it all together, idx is 11.2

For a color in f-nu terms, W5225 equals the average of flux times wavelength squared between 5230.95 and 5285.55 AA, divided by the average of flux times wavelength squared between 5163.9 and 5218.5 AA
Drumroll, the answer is 1.05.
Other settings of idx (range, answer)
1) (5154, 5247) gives 11.3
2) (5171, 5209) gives 11.4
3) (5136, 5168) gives 10.9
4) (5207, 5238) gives 11.1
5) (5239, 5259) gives 11.8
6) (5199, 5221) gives 11.2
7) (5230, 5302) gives 11.7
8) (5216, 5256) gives 11.4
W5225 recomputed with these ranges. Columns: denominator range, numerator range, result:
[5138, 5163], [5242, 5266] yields 1.18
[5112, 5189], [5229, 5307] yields 1.10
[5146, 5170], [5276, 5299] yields 1.09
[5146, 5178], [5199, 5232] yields 1.08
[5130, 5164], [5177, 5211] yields 1.07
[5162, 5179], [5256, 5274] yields 1.18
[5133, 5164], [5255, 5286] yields 1.15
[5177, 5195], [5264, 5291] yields 1.05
